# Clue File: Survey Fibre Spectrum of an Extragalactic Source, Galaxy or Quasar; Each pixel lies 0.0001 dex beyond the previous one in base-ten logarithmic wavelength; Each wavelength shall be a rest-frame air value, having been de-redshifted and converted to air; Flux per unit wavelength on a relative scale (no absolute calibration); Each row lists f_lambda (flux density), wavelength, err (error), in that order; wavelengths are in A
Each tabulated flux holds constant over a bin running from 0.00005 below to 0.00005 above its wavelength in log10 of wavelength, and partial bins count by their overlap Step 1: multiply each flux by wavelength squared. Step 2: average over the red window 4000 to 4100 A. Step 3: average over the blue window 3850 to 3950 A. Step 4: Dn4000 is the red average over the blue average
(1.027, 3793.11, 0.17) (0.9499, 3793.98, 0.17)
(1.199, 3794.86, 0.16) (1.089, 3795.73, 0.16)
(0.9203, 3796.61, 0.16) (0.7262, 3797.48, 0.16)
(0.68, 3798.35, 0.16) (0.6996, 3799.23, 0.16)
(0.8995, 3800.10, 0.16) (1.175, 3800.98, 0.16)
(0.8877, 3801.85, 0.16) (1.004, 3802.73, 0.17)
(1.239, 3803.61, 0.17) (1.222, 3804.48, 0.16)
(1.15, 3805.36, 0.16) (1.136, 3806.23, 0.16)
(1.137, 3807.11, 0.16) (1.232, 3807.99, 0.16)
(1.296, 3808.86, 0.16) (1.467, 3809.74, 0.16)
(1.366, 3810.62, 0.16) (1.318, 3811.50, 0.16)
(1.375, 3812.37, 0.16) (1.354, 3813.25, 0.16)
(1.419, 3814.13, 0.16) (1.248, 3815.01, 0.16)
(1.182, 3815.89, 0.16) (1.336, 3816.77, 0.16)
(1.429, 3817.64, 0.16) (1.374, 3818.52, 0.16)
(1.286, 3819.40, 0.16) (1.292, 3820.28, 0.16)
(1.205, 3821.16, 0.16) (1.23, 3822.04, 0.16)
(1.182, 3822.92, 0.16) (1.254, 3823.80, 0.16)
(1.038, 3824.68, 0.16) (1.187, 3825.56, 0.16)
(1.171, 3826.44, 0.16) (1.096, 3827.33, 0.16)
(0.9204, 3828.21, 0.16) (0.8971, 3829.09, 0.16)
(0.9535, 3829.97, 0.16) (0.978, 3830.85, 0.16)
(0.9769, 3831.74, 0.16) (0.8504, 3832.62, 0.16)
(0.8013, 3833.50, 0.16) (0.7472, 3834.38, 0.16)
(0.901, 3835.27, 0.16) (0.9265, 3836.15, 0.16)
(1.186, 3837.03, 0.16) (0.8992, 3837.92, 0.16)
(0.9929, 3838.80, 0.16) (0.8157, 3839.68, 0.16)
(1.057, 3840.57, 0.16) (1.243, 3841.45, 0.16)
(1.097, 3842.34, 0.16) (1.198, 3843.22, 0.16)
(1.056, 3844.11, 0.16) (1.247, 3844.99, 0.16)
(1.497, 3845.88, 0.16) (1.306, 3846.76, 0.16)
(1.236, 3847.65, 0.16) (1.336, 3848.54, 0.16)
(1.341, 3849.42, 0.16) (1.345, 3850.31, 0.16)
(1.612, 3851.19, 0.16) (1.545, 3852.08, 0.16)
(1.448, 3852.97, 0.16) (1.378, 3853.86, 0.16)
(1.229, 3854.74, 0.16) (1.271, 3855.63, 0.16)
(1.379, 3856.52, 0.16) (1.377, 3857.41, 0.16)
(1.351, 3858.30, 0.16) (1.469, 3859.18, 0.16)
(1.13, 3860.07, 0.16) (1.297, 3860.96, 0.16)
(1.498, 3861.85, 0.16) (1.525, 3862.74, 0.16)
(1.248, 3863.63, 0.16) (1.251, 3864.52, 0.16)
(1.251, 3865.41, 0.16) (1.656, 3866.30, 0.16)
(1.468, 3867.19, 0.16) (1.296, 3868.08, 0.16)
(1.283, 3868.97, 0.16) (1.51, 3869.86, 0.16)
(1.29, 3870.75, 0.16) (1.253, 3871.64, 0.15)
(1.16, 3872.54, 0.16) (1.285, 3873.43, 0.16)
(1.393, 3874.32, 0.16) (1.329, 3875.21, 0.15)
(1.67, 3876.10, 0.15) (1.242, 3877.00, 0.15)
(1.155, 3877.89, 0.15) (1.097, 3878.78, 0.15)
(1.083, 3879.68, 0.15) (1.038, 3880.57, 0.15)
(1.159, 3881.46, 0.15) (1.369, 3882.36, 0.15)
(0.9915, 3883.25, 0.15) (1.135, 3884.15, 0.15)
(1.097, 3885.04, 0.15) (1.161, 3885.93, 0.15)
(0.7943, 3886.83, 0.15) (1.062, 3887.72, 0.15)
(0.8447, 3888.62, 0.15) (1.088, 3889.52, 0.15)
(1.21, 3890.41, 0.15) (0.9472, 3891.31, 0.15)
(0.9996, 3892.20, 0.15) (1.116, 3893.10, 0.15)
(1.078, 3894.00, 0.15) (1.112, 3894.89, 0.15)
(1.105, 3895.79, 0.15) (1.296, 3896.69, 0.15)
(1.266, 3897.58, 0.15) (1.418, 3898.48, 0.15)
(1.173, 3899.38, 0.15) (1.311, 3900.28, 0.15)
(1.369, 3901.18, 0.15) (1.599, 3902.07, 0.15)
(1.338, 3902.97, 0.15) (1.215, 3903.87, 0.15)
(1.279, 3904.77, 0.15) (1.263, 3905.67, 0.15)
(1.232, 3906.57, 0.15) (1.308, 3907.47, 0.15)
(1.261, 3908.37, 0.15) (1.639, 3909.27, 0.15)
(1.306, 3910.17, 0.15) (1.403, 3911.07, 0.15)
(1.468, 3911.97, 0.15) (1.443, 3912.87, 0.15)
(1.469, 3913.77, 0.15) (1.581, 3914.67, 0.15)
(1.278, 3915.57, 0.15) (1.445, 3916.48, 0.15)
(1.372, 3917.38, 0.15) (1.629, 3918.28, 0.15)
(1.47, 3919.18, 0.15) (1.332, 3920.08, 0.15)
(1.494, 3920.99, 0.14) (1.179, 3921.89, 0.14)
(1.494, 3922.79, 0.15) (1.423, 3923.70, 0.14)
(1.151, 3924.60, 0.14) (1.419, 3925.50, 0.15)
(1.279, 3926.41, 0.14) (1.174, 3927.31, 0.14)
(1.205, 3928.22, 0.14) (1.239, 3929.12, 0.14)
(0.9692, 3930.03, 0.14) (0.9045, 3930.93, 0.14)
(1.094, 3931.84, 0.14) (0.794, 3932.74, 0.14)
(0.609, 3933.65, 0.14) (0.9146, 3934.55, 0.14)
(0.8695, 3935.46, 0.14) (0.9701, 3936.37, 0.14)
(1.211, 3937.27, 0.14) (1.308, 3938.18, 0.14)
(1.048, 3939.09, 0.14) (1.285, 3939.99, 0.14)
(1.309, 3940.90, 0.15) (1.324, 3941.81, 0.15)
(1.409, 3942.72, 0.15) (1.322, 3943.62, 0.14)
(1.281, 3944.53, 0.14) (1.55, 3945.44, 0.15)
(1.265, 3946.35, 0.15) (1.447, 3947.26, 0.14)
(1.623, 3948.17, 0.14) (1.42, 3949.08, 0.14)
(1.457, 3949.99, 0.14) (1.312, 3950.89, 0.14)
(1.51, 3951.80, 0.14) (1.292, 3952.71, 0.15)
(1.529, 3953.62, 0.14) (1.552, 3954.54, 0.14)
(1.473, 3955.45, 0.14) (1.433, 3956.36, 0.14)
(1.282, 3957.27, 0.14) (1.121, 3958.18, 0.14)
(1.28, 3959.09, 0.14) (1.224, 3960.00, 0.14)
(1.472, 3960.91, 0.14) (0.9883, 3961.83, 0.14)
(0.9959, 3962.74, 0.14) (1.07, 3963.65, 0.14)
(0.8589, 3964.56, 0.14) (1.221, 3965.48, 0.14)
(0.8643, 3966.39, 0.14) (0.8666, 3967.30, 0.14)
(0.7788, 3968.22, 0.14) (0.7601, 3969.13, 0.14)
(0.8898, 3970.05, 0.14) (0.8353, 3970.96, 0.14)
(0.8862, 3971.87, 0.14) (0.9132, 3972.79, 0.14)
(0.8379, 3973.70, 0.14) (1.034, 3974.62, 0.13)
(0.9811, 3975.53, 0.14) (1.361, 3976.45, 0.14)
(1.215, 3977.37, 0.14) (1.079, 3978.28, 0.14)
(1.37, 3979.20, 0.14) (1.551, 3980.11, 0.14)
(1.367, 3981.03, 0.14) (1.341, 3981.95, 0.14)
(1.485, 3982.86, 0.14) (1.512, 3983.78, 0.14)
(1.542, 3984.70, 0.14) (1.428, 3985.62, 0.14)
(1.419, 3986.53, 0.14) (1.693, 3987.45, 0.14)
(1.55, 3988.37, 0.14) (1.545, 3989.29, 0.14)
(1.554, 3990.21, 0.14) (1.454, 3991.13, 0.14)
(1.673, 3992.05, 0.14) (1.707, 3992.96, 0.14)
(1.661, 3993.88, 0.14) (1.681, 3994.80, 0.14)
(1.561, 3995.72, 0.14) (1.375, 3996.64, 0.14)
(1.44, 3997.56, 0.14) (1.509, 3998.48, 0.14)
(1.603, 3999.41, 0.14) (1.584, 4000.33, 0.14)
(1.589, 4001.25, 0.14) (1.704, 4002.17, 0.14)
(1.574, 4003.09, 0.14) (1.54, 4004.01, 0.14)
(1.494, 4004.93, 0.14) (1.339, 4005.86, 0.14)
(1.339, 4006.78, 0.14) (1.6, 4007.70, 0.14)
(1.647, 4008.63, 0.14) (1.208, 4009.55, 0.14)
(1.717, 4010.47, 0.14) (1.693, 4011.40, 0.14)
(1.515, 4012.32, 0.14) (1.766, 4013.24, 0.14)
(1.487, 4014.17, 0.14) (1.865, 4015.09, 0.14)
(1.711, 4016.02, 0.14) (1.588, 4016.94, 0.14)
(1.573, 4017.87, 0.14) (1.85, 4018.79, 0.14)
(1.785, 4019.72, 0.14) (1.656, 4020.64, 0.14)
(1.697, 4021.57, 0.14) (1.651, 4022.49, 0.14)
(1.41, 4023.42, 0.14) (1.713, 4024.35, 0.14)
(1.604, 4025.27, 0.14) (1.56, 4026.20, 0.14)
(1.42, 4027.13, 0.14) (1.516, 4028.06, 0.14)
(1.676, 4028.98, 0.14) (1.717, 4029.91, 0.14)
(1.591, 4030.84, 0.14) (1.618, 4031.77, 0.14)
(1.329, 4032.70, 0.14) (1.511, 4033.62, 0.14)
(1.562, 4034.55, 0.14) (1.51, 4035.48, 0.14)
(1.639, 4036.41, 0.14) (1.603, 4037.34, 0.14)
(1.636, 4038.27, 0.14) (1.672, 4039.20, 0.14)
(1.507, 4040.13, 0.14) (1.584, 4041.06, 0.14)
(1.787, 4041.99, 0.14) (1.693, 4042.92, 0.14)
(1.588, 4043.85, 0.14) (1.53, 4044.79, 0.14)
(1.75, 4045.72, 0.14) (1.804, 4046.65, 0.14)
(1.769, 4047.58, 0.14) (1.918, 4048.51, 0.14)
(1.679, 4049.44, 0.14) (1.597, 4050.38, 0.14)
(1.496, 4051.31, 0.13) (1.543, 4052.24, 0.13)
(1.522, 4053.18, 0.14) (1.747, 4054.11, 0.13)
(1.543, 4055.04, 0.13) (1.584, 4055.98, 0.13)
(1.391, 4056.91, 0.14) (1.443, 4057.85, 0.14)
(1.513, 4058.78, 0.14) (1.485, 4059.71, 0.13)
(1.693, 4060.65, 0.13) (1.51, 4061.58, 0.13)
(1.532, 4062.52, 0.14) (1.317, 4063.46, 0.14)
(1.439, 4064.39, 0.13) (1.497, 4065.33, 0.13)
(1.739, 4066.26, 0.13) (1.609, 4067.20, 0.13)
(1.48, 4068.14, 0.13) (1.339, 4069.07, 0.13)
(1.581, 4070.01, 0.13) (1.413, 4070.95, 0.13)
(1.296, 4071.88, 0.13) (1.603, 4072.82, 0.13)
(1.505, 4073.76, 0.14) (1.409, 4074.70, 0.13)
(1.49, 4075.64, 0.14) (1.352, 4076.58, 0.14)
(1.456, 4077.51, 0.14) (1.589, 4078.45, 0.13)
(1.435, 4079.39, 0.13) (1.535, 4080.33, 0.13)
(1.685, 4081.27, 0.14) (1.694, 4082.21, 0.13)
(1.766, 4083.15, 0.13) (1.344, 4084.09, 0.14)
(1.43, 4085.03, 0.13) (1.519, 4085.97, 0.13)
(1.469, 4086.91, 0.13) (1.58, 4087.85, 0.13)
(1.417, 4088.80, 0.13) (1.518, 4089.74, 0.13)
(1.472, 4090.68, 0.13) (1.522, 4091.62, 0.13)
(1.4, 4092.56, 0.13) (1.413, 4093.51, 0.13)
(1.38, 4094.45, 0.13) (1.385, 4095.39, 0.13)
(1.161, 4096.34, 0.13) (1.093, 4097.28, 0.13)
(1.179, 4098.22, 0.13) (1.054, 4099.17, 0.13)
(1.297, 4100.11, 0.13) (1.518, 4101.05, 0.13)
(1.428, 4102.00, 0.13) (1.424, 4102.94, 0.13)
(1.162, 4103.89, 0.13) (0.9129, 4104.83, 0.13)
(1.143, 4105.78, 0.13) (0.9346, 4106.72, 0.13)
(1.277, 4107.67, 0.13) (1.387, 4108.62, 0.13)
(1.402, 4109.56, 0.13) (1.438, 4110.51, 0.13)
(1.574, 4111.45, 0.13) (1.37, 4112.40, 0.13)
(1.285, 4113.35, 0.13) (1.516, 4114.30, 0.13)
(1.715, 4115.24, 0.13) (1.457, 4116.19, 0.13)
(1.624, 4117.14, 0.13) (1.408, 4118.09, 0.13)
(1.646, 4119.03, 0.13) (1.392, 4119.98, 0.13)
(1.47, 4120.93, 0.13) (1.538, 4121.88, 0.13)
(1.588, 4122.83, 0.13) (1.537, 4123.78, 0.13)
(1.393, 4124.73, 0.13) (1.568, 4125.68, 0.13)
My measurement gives 1.31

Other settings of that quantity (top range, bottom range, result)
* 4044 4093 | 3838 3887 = 1.34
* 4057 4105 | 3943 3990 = 1.21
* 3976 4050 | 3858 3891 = 1.36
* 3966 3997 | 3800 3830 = 1.17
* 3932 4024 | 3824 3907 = 1.20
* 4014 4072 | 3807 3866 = 1.45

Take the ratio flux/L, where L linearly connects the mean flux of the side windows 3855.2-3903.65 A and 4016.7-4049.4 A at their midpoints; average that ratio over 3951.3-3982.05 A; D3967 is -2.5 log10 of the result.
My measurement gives 0.259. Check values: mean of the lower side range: 1.25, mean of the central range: 1.15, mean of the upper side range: 1.63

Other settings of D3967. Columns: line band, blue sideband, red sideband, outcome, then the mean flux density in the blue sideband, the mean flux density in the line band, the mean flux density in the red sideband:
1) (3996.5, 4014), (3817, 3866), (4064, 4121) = -0.15 mag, 1.2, 1.54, 1.43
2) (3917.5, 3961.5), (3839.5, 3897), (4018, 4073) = 0.08 mag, 1.24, 1.28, 1.58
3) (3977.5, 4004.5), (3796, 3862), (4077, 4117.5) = -0.16 mag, 1.17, 1.52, 1.4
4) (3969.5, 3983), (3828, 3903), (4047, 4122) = 0.18 mag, 1.2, 1.13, 1.46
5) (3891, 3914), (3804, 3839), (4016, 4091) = 0.01 mag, 1.15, 1.29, 1.57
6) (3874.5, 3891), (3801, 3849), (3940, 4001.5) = 0.07 mag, 1.15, 1.14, 1.32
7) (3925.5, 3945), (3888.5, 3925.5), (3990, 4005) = 0.23 mag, 1.31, 1.13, 1.57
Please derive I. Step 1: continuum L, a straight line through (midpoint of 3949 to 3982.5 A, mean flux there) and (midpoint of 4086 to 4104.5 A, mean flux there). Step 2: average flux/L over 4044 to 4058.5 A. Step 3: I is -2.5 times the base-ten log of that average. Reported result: -0.24 mag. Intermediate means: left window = 1.17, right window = 1.36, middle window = 1.62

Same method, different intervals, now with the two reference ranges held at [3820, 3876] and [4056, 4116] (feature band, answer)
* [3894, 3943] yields 0.01 mag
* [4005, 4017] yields -0.15 mag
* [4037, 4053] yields -0.19 mag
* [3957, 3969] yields 0.23 mag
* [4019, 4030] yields -0.18 mag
